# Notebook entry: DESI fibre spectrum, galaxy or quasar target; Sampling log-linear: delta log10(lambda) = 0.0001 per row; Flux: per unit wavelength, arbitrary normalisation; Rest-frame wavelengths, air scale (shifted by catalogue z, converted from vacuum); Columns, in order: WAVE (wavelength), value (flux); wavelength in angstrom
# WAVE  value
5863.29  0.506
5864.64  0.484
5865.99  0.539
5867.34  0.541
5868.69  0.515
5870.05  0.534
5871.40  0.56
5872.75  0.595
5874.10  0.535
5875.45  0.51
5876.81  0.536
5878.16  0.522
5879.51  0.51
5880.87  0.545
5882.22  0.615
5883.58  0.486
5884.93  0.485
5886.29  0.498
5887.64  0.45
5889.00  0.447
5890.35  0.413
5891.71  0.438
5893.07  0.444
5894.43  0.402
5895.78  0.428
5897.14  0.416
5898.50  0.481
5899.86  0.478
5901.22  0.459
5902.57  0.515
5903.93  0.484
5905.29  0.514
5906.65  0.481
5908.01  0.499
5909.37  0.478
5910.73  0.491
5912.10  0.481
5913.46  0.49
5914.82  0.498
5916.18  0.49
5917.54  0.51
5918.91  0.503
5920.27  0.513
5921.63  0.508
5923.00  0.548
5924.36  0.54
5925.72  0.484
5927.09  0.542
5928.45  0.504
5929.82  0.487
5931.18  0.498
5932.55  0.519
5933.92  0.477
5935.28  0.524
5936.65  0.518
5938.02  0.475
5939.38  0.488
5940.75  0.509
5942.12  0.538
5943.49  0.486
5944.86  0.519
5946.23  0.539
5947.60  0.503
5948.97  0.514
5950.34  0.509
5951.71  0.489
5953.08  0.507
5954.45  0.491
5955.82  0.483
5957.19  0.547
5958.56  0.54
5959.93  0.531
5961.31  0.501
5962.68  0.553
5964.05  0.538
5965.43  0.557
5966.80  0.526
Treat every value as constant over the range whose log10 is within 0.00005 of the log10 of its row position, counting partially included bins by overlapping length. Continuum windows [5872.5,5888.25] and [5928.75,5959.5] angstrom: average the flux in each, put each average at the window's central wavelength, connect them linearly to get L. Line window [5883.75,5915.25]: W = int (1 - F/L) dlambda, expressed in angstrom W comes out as 3.0 angstrom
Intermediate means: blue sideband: 0.522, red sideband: 0.507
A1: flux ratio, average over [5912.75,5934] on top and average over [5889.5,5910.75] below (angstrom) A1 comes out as 1.1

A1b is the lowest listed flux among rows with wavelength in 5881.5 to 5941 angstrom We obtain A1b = 0.402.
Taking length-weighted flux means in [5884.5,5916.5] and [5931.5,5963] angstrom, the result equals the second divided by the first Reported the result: 1.09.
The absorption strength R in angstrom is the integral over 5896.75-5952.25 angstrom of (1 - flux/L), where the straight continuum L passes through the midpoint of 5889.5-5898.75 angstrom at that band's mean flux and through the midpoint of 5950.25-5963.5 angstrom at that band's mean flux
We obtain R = -3.49 angstrom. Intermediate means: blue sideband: 0.43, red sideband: 0.516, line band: 0.5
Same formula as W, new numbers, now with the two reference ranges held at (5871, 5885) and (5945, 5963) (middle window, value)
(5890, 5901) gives 1.9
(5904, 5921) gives 1.0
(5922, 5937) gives 0.3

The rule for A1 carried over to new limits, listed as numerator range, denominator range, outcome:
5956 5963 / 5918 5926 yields 1.02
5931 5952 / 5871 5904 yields 1.04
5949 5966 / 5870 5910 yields 1.06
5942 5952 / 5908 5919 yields 1.04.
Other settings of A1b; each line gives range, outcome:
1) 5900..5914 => 0.459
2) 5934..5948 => 0.475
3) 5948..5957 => 0.483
